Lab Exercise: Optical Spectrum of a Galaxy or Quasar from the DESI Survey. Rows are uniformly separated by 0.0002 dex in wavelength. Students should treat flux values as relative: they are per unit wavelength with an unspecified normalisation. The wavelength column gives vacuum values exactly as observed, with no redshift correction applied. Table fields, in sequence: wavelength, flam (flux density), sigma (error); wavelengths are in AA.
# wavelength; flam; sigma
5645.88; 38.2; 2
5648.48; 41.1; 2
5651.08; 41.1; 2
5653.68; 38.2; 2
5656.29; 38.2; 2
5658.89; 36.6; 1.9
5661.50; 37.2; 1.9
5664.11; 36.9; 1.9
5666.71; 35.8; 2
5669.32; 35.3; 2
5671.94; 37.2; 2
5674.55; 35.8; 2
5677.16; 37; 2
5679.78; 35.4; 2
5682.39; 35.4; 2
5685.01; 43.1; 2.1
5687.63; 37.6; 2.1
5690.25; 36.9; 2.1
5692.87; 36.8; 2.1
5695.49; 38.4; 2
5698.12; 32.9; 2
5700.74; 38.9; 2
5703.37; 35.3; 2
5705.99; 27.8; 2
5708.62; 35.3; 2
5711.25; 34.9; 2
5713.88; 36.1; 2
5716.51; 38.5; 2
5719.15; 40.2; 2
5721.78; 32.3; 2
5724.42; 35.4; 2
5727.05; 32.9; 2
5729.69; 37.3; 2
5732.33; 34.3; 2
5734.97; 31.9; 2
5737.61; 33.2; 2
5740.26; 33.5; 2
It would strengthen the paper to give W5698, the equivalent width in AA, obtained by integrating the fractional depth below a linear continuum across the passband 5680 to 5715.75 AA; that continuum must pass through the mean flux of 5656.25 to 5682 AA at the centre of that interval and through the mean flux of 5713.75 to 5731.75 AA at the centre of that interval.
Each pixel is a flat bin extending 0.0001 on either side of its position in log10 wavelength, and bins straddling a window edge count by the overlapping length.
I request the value 0.1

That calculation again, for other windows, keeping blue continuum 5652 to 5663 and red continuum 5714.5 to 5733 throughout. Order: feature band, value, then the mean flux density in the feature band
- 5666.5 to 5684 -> 0.5 AA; 36.1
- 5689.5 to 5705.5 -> 0.2 AA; 36.1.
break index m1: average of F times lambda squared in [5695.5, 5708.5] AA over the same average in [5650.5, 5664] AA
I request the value 0.92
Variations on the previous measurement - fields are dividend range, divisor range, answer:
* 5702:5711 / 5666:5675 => 0.93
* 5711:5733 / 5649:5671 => 0.98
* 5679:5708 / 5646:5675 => 0.97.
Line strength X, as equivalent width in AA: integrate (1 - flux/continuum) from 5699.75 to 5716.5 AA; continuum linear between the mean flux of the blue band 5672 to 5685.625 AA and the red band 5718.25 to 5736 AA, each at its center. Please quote 0.4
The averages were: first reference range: 37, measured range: 34.9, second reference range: 34.8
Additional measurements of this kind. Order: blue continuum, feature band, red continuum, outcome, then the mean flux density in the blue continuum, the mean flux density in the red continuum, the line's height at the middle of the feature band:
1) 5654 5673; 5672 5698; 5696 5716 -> -1.01 AA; 36.8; 34.8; 35.8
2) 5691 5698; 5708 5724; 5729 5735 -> -0.28 AA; 36.7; 34.8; 35.6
